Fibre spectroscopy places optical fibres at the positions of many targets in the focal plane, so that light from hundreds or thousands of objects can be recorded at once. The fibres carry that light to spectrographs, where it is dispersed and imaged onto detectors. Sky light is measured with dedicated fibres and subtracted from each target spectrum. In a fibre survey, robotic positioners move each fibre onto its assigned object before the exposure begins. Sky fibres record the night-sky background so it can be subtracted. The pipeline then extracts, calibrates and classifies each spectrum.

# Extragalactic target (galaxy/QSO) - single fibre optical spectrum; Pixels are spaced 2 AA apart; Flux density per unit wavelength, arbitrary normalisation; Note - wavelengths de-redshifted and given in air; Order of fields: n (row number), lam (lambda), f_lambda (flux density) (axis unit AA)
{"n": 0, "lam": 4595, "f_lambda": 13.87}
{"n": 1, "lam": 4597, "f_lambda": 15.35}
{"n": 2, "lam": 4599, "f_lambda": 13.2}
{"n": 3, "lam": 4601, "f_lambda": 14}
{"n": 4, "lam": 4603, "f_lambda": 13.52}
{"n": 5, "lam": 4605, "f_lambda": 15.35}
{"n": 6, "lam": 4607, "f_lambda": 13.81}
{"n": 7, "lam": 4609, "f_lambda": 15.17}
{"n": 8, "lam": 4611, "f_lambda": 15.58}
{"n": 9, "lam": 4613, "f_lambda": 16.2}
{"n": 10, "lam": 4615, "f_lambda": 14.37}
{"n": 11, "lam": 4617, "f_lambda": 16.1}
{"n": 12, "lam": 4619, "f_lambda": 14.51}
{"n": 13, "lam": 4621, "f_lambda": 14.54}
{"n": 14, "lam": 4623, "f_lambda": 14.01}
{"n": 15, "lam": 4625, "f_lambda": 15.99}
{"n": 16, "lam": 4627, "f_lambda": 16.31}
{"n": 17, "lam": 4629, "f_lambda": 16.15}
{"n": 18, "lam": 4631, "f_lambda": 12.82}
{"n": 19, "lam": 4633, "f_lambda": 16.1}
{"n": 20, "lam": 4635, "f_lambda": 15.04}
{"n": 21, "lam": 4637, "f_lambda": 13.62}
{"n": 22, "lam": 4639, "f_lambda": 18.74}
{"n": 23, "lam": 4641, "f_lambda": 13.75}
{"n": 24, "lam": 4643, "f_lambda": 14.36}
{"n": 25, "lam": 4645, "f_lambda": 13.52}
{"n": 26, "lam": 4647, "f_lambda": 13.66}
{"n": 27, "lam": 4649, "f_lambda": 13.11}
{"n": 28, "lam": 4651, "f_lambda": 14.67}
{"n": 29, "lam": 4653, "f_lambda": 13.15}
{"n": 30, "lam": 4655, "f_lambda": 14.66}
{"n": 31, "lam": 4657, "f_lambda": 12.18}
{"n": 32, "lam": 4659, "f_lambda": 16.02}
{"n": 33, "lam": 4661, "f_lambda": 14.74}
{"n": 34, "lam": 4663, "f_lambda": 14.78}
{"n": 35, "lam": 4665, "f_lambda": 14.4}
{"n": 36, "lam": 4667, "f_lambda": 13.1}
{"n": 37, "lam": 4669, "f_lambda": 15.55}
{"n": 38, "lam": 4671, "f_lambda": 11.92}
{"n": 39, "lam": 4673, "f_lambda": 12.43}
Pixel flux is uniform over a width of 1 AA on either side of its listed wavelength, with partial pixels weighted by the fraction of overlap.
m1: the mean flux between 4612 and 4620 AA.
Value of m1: 15.3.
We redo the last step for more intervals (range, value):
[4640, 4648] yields 13.8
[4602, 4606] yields 14.4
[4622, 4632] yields 15.1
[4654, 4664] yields 14.5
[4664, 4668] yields 13.8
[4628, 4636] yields 15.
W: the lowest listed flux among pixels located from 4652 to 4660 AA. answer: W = 12.18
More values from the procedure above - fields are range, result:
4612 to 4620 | 14.37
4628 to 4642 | 12.82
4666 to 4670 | 13.1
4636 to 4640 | 13.62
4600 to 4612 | 13.52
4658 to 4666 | 14.4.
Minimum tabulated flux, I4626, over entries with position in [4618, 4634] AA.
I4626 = 12.82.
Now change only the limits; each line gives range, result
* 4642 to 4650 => 13.11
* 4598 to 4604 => 13.2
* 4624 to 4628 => 15.99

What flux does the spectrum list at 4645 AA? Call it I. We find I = 13.52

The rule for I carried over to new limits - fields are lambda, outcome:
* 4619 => 14.51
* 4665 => 14.4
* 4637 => 13.62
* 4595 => 13.87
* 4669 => 15.55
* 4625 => 15.99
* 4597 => 15.35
